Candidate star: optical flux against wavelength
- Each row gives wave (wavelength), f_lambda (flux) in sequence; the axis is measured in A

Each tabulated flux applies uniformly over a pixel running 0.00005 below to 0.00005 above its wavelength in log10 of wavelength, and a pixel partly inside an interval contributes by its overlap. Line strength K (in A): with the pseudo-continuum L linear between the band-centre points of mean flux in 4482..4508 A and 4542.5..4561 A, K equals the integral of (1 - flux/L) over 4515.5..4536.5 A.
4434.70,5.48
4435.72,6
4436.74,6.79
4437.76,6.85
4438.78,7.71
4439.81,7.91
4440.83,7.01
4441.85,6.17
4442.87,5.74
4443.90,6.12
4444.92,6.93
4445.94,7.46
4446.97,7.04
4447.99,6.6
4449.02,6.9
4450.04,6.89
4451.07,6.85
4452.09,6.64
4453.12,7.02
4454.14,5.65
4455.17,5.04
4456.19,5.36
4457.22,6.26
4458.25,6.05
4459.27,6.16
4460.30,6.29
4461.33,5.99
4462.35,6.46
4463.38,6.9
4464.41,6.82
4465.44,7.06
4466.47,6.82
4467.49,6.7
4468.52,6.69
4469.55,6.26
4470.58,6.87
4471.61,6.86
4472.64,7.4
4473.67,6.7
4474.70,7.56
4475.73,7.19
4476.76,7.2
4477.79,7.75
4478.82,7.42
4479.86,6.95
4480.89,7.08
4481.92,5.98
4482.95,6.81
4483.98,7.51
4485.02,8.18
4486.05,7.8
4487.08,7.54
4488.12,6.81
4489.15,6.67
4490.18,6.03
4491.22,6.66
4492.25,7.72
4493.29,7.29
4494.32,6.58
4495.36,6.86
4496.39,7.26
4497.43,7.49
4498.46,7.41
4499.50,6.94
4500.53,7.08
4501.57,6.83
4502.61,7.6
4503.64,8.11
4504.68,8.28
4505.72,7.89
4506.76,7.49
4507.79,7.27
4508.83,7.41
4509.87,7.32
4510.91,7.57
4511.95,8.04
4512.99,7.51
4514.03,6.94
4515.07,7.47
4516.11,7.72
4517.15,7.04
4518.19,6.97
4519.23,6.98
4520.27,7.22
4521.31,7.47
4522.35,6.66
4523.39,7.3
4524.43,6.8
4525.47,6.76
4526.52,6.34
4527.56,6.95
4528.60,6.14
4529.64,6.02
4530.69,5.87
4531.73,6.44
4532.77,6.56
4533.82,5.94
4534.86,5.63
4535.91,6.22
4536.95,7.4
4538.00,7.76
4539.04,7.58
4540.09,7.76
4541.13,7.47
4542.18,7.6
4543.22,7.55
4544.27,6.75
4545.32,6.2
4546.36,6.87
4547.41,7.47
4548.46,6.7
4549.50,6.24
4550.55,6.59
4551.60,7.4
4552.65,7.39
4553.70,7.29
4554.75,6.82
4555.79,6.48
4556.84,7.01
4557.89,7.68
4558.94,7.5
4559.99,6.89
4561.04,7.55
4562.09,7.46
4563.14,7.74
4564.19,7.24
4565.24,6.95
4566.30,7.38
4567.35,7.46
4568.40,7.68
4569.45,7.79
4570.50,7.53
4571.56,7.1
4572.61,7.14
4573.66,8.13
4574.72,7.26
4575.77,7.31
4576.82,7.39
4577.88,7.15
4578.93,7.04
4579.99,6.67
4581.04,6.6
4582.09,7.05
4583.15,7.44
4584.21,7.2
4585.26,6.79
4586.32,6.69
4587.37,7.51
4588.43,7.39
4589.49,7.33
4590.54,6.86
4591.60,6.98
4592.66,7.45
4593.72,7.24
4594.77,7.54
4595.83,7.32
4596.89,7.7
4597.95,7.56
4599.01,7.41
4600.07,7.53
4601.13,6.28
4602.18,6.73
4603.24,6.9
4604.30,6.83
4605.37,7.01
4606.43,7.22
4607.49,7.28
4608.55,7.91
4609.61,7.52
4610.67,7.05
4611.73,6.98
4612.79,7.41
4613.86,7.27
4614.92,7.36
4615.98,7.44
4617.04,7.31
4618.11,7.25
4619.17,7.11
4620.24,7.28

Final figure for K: 1.4 A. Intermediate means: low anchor 7.26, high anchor 7.01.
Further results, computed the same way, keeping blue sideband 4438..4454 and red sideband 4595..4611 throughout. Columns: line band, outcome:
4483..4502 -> -0.5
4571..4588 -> 0.0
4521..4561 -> 1.0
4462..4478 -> -0.1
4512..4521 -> -0.3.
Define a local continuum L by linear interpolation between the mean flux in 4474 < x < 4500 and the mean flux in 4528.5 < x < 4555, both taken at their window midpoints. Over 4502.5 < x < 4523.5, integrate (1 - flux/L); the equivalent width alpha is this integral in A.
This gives -1.31 A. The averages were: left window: 7.14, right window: 6.84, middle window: 7.44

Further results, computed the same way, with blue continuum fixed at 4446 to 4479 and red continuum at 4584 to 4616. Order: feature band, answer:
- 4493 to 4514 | -1.7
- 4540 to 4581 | -0.9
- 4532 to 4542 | 0.0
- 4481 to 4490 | -0.5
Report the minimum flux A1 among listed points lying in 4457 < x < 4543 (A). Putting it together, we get 5.63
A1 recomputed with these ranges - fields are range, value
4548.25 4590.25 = 6.24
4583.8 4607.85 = 6.28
